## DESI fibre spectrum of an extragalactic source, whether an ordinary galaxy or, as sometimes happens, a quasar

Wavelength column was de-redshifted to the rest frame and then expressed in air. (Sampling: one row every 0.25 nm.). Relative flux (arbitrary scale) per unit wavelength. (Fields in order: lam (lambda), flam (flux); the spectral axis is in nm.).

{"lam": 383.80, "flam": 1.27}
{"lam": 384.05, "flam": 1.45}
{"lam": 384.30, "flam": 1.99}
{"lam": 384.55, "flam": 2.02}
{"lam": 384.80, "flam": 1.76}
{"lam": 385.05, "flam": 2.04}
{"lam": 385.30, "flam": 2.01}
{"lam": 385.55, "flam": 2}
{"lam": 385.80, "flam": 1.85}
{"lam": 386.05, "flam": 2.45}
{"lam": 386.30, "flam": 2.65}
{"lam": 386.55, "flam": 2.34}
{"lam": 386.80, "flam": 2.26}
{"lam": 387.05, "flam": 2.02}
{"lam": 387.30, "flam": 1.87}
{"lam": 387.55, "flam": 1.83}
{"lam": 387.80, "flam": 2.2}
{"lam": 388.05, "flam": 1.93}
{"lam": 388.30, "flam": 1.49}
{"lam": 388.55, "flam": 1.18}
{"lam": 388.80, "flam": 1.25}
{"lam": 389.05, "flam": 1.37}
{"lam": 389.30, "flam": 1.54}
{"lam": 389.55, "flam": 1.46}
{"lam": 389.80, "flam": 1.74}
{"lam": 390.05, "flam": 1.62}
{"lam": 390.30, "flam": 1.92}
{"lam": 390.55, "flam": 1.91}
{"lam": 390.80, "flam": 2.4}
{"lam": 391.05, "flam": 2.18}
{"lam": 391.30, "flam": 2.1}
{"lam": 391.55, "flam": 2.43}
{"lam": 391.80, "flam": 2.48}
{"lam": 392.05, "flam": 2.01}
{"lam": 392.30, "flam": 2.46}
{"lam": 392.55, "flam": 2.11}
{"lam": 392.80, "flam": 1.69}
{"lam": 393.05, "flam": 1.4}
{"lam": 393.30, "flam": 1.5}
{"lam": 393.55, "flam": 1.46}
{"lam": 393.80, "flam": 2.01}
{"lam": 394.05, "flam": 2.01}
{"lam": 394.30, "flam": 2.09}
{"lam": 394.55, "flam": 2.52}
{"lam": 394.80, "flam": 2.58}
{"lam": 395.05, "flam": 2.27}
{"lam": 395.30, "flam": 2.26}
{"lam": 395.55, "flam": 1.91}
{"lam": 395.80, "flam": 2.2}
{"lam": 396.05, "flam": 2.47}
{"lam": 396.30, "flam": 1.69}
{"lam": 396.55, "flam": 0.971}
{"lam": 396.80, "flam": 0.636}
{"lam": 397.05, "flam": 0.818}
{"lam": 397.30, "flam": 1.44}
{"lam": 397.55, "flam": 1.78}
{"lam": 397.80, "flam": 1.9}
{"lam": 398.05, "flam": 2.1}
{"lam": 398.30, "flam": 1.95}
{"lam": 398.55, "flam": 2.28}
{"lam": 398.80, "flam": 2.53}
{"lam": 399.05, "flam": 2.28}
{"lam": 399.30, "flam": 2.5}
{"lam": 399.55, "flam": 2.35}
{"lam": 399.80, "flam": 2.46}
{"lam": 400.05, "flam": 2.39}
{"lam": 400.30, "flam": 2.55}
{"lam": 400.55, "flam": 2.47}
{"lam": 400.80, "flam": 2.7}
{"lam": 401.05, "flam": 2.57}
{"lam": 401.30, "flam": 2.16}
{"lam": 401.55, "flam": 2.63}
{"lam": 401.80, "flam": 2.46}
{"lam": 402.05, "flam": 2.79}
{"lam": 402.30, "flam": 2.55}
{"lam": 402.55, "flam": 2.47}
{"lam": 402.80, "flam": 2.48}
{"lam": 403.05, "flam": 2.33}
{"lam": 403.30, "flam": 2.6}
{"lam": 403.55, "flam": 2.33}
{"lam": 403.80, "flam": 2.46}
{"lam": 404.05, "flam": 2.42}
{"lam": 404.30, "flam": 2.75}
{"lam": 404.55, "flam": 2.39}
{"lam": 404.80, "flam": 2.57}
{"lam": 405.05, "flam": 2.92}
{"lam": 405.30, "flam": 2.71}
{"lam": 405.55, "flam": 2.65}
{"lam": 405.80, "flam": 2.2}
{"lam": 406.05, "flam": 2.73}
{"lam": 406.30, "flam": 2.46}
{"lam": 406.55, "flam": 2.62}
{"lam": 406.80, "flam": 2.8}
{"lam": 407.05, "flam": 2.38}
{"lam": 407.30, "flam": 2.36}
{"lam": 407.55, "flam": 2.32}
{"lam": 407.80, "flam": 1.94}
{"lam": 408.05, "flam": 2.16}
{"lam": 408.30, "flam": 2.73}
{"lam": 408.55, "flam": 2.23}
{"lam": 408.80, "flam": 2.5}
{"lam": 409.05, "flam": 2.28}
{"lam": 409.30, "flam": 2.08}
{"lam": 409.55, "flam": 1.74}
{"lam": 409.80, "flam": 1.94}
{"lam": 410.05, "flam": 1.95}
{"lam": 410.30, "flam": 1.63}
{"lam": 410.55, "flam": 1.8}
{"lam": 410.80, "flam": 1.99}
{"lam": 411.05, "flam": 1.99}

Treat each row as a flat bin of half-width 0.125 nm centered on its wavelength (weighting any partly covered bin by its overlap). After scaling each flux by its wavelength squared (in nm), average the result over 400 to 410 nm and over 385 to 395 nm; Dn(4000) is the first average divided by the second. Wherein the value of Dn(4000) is 1.34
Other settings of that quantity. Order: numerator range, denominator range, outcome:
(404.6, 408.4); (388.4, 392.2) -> 1.47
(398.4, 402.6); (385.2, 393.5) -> 1.36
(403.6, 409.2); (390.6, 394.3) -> 1.32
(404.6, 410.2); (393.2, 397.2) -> 1.37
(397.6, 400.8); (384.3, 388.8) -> 1.25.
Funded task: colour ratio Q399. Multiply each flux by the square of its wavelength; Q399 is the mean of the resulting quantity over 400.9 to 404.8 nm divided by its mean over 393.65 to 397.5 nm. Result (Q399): 1.4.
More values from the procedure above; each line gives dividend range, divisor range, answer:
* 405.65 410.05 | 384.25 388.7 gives 1.29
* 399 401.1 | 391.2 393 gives 1.20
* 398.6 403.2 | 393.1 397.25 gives 1.40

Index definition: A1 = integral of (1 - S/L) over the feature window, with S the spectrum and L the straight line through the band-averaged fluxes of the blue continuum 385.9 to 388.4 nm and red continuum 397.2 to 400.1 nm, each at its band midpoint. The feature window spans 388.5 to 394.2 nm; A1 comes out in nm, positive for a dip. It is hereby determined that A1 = 0.76 nm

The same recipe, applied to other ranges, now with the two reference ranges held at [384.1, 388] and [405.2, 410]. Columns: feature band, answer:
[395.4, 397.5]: 0.64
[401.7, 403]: -0.15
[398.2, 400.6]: -0.14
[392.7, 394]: 0.32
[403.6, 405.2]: -0.18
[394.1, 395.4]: -0.08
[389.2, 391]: 0.26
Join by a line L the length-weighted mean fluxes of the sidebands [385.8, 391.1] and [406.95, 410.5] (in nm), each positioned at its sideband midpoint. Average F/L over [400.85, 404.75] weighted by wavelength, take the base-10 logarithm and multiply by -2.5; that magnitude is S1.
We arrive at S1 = -0.20 mag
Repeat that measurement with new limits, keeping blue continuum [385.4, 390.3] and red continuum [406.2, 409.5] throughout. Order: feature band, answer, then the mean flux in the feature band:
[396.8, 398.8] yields 0.21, 1.73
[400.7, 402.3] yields -0.16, 2.55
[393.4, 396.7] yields 0.01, 2.02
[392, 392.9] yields -0.06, 2.08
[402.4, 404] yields -0.10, 2.45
